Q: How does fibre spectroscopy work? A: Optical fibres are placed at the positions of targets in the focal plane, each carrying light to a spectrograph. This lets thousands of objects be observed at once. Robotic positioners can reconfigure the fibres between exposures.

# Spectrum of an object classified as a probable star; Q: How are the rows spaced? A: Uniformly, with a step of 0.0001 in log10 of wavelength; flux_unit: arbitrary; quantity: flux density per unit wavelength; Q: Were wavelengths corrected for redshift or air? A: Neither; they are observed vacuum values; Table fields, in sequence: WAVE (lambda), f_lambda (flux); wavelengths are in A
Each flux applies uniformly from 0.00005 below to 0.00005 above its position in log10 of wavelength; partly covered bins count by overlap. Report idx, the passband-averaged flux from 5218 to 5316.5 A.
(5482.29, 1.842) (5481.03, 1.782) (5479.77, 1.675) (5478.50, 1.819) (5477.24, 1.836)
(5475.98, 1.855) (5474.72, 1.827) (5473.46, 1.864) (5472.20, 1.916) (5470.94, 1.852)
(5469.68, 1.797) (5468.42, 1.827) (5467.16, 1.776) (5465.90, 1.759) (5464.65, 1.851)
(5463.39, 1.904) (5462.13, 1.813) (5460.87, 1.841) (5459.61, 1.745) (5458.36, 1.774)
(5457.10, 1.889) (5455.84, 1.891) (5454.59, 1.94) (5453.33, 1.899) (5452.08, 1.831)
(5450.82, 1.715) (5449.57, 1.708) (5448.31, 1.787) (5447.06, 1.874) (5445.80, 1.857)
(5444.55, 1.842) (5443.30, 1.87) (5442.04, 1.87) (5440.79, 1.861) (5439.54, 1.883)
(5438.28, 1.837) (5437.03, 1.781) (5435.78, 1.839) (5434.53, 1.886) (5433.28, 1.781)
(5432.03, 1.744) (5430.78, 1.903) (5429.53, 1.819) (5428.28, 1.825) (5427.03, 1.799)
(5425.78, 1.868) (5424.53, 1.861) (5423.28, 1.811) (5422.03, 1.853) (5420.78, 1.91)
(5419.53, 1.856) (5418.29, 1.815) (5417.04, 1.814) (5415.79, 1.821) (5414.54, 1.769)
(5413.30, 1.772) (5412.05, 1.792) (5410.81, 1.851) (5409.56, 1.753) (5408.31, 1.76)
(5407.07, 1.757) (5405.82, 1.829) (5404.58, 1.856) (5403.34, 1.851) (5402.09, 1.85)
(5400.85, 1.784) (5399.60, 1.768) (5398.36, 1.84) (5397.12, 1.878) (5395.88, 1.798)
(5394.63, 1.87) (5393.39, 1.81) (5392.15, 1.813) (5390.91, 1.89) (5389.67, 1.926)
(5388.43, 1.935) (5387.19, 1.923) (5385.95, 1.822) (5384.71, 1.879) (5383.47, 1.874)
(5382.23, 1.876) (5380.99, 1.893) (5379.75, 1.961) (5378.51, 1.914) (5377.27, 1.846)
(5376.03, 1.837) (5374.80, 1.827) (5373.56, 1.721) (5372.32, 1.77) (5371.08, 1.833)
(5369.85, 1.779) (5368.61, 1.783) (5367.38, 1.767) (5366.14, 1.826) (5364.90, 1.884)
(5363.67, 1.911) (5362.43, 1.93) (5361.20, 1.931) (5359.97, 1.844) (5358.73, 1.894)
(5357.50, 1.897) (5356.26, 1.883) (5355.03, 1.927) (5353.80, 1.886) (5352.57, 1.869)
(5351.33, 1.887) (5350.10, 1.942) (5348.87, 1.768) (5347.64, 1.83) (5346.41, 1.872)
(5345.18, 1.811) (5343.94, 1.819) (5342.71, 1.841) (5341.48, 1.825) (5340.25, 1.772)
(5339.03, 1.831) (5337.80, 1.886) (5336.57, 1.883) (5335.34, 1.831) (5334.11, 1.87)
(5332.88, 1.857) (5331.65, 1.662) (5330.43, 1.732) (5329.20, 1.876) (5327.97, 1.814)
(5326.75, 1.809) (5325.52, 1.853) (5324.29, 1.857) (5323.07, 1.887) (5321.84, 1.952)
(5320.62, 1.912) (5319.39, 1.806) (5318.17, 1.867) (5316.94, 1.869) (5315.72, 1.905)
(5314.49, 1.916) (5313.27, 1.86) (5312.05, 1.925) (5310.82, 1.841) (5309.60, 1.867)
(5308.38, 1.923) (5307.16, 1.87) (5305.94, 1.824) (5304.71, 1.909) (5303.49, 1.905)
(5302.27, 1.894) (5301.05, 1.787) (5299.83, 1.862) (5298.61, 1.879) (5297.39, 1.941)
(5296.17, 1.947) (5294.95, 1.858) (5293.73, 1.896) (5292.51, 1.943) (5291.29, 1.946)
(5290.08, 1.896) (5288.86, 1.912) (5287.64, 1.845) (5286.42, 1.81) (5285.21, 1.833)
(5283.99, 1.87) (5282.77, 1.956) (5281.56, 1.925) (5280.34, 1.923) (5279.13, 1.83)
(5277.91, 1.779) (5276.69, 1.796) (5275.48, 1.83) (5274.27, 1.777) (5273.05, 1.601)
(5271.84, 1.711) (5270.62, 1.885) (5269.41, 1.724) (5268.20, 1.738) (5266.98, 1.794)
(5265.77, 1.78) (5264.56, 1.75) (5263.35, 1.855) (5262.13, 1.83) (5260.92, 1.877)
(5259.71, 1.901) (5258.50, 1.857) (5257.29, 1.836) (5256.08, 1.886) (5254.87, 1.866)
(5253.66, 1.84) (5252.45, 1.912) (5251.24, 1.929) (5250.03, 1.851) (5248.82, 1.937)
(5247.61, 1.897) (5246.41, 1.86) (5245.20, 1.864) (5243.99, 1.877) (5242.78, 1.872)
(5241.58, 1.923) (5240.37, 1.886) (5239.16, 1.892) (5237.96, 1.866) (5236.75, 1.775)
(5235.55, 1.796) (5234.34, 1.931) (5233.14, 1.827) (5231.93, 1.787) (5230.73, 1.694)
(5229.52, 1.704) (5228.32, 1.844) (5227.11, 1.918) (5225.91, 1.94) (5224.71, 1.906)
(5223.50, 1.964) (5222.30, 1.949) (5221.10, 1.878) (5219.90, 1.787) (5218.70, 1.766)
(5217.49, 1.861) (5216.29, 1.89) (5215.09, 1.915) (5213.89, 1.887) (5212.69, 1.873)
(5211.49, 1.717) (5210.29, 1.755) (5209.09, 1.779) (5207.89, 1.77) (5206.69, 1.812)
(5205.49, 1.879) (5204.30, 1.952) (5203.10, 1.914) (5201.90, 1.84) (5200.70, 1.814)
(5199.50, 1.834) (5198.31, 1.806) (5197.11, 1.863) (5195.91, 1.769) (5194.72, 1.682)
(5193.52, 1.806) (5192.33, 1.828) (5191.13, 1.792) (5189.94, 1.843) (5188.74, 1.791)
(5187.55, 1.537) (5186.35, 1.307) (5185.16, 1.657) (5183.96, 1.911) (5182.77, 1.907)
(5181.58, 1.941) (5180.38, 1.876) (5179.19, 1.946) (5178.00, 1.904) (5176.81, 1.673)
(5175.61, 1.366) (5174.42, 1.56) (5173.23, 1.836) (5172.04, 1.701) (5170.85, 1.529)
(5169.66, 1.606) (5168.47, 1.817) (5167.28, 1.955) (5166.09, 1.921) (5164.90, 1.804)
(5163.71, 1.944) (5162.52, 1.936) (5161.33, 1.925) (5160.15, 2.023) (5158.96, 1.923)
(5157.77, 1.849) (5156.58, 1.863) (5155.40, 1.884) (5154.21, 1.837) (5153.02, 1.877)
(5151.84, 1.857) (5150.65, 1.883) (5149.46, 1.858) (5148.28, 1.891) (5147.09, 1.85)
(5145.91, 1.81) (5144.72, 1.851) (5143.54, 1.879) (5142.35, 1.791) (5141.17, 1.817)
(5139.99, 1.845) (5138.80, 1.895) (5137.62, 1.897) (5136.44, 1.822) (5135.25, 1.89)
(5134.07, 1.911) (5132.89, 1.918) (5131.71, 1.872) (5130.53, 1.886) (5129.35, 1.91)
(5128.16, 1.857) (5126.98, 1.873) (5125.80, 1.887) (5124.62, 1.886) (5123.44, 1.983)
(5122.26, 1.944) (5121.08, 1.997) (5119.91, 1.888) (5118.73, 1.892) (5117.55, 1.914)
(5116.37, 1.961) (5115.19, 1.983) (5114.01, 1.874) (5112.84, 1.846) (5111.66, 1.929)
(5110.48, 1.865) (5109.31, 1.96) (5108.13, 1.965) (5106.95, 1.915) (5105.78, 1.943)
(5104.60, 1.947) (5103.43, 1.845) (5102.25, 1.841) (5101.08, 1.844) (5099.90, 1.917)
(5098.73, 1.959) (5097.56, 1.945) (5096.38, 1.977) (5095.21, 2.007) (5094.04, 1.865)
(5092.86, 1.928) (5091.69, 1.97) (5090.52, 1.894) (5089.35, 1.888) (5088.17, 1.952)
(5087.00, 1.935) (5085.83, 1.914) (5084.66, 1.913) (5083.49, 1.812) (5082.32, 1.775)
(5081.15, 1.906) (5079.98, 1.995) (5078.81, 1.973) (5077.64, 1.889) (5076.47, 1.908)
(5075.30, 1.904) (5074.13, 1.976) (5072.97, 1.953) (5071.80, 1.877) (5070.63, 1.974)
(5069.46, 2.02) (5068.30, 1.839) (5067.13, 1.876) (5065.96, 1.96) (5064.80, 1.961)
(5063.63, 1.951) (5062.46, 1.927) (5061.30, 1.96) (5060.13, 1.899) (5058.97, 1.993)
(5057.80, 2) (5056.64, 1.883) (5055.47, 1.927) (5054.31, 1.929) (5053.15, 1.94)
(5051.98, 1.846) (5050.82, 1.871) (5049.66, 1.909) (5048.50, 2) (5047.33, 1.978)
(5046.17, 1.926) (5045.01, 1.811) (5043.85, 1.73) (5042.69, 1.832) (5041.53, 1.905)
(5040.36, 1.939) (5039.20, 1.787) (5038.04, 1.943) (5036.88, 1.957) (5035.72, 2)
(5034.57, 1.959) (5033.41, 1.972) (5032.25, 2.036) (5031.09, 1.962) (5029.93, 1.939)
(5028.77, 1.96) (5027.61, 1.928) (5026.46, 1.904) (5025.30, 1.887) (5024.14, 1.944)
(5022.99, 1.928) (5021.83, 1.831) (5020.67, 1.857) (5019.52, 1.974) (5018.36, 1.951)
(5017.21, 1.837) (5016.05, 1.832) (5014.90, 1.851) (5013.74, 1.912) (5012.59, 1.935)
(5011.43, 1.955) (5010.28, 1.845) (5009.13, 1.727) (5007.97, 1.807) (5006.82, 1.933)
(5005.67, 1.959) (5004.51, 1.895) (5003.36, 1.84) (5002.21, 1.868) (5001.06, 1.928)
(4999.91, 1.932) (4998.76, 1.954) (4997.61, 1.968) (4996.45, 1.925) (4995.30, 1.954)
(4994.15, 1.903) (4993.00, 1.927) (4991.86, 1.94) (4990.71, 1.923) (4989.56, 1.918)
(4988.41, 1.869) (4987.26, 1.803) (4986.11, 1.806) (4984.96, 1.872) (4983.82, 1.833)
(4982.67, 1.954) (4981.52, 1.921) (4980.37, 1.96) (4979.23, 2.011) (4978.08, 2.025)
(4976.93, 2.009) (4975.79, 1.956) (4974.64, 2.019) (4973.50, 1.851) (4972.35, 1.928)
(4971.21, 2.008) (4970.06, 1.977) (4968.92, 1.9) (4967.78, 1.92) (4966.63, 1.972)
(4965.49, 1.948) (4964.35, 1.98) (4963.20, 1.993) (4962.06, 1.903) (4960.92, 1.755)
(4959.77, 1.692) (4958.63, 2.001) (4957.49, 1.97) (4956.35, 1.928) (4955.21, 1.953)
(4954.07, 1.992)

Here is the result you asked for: 1.86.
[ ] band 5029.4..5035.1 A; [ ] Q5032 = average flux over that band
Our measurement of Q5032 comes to 1.97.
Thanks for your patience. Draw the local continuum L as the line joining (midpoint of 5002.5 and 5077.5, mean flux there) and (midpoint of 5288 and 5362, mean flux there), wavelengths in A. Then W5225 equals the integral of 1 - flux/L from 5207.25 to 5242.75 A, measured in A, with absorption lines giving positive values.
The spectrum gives 0.74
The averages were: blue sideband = 1.91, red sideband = 1.87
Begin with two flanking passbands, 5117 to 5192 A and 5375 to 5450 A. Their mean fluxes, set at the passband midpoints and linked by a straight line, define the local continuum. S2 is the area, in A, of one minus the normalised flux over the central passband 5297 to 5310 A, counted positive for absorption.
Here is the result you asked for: -0.3 A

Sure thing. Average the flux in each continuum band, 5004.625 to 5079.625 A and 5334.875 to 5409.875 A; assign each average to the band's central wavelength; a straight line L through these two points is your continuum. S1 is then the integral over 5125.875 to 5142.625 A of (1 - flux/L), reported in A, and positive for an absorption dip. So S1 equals 0.22 A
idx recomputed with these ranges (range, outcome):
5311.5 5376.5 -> 1.85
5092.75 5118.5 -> 1.92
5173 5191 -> 1.74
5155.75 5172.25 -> 1.85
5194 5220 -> 1.83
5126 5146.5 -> 1.87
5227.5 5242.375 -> 1.83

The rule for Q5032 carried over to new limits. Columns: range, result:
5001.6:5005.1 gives 1.87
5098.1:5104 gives 1.88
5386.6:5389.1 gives 1.93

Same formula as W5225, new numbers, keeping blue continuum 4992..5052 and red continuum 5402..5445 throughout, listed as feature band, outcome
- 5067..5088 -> -0.2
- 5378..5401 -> -0.4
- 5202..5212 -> 0.3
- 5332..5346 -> 0.1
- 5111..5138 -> -0.3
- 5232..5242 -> 0.0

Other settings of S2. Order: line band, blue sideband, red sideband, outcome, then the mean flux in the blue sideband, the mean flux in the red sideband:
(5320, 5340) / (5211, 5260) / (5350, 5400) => 0.2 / 1.86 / 1.86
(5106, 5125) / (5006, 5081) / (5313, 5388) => -0.2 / 1.92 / 1.85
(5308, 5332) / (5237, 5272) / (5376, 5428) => -0.1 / 1.85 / 1.84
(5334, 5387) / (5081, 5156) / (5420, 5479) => -0.1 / 1.9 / 1.84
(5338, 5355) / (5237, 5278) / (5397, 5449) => -0.1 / 1.84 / 1.83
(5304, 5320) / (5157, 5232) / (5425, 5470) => -0.5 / 1.81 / 1.83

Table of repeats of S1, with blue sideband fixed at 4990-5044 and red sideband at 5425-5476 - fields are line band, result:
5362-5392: -0.2 A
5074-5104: -0.2 A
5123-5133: 0.0 A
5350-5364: -0.4 A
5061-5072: -0.2 A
